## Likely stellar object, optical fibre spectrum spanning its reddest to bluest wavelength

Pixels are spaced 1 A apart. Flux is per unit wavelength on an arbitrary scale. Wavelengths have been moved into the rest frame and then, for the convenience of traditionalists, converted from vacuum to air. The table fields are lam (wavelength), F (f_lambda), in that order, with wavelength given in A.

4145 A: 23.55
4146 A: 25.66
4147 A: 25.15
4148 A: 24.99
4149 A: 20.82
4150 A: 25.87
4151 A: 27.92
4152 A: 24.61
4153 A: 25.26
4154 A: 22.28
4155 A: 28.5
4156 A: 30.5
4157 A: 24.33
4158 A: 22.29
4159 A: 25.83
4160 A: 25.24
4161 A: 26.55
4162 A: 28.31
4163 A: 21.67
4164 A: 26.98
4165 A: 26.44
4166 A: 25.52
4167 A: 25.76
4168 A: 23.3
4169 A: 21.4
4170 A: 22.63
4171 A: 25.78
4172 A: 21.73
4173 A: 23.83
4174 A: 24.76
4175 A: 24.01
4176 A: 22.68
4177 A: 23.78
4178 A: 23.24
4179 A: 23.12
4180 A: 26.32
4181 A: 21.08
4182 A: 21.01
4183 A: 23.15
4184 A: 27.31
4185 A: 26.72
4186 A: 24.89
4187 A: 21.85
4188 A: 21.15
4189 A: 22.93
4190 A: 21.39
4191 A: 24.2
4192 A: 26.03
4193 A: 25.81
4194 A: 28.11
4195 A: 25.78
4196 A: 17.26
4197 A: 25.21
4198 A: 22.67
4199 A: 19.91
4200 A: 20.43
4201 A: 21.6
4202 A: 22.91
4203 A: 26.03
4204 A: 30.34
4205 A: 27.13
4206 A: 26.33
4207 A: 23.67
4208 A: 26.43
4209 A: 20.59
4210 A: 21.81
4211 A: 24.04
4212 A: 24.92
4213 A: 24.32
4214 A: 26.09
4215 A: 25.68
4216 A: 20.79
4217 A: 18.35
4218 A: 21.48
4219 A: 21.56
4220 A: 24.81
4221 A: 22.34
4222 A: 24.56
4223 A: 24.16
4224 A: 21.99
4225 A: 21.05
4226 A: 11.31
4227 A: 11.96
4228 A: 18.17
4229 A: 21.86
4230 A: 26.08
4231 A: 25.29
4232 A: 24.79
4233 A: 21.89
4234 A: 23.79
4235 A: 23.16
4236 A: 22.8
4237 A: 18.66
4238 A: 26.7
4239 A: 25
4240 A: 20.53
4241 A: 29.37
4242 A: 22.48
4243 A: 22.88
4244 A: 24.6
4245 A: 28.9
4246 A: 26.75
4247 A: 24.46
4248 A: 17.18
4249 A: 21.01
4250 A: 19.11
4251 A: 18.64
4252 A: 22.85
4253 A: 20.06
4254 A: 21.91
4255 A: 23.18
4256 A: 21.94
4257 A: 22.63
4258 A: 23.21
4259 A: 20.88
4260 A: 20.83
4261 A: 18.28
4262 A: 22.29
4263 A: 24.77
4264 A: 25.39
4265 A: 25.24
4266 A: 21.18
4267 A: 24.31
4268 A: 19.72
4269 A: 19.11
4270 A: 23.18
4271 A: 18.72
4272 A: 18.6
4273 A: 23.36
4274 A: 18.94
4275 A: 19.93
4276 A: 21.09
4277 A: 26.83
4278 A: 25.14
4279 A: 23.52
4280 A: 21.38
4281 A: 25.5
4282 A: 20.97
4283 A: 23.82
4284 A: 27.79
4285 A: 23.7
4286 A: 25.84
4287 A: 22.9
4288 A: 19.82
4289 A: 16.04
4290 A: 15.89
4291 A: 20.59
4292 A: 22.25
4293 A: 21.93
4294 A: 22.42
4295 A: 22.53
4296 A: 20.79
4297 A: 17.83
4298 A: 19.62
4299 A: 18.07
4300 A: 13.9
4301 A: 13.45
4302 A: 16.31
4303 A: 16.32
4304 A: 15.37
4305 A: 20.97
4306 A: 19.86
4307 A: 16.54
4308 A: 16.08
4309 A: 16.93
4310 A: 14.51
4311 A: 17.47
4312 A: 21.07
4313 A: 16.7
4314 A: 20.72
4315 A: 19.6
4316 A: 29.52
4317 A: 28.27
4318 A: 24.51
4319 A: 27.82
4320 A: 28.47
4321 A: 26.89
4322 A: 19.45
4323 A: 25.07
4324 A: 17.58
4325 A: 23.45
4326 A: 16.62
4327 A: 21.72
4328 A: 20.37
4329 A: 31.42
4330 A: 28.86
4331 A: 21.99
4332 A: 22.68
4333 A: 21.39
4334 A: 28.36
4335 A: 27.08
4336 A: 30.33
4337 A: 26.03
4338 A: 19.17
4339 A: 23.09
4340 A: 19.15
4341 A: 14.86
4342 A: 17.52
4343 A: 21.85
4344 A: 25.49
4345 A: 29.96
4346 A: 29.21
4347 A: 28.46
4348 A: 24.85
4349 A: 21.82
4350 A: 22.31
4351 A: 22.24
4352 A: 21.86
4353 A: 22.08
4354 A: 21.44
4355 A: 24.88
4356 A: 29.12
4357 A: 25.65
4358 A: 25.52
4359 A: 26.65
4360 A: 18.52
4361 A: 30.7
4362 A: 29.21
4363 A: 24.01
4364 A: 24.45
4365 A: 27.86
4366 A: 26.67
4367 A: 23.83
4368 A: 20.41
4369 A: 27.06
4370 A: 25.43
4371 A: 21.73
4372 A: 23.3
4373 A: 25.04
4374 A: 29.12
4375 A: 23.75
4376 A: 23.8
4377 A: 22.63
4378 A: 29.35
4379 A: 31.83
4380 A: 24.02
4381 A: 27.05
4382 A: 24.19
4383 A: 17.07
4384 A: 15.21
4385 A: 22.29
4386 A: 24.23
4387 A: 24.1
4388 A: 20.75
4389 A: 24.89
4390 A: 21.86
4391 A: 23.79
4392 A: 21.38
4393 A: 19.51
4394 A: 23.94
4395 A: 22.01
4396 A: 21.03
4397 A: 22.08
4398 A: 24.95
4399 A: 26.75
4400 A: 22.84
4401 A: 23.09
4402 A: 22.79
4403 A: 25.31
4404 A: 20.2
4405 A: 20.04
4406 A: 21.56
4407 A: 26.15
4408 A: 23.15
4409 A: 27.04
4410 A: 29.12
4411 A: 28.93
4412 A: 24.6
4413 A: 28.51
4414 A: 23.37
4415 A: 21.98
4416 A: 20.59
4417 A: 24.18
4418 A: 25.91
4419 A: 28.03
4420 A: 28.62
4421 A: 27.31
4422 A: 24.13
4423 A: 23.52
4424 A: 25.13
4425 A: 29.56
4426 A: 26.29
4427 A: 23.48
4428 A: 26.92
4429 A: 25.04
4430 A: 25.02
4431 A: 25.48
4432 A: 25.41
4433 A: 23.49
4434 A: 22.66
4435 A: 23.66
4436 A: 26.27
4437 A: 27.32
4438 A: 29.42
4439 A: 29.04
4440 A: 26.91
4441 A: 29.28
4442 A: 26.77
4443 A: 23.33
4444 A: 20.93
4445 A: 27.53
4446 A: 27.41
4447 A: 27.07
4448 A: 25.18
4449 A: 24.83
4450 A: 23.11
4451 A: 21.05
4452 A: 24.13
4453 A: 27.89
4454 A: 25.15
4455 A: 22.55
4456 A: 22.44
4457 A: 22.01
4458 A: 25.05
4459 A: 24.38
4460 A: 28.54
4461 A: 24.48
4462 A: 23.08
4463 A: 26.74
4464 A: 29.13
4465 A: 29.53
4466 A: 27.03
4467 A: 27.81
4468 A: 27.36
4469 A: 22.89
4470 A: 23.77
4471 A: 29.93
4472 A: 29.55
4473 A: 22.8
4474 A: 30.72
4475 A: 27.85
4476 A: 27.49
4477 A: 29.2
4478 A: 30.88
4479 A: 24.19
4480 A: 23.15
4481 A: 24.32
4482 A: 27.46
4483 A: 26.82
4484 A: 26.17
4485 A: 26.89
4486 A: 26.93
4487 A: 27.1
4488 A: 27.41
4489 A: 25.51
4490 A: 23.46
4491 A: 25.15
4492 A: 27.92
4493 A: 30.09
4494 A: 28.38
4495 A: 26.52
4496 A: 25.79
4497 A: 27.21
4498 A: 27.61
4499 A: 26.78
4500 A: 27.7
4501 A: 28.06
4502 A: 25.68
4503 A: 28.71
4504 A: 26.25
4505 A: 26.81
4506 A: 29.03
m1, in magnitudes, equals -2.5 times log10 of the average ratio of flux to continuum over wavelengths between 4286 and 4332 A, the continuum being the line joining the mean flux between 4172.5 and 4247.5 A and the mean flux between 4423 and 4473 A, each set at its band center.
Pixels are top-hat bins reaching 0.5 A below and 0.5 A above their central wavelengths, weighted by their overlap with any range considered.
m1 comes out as 0.18 mag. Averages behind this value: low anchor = 23.4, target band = 20.7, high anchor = 25.7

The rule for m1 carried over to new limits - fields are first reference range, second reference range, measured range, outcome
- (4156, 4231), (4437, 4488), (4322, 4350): 0.06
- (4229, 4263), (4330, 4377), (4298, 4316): 0.32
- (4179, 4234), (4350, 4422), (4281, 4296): 0.08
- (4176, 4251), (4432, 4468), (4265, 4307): 0.15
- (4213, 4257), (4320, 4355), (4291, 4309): 0.24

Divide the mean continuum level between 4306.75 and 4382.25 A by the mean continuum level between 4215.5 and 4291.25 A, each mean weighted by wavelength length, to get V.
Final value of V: 1.1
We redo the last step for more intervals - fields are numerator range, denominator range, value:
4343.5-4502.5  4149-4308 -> 1.11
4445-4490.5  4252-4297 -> 1.18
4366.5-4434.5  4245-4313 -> 1.16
